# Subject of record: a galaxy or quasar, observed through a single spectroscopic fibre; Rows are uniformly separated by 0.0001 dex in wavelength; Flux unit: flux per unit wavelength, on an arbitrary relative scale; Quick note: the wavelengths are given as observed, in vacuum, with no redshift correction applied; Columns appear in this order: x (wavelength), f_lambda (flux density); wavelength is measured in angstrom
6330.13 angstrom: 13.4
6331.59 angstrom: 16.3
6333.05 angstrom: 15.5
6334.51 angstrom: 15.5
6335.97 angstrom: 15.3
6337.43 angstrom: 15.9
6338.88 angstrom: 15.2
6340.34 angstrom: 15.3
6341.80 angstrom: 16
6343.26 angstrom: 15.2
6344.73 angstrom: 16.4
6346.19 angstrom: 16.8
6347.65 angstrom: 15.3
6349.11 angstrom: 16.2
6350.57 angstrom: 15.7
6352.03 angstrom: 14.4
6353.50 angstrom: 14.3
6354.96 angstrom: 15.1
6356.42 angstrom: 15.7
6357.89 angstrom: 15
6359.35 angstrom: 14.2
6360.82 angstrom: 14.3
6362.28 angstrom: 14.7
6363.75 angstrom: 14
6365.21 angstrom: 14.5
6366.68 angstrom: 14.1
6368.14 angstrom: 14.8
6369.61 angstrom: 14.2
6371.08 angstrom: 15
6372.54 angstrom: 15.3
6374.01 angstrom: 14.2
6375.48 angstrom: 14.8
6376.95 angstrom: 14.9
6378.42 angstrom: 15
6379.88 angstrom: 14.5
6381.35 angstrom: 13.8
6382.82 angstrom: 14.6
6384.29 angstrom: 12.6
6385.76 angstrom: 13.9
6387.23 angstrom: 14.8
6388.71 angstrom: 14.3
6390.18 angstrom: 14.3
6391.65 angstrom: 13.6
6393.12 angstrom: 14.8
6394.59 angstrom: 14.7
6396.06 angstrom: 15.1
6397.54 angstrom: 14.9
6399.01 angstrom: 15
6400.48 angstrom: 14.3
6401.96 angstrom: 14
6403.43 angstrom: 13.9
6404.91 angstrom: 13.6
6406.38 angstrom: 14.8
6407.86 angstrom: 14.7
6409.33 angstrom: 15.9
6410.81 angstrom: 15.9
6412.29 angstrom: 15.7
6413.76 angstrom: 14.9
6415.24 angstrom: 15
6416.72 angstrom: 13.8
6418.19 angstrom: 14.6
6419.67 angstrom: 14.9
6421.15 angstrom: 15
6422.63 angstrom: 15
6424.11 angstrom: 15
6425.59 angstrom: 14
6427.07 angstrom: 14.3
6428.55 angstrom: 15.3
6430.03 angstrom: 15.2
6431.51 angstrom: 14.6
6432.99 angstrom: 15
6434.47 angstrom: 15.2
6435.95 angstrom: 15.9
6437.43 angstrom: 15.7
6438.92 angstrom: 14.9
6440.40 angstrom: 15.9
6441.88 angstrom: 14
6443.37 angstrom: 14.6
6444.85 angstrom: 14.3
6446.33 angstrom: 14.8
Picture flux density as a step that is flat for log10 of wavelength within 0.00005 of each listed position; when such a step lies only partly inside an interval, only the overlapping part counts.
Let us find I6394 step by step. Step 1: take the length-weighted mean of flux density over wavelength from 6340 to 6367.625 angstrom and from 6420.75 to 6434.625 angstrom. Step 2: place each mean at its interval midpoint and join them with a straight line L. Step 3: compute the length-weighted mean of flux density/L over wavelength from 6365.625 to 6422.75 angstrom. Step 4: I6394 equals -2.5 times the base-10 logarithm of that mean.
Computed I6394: 0.03 mag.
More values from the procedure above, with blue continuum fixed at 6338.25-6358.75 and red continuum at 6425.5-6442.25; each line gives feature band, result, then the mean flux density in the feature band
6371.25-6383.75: 0.05 mag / 14.6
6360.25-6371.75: 0.07 mag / 14.5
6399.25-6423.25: 0.03 mag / 14.8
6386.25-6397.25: 0.05 mag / 14.5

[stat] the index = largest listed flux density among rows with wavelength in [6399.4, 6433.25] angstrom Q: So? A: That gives 15.9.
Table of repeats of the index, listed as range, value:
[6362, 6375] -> 15.3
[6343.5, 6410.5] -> 16.8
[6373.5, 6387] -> 15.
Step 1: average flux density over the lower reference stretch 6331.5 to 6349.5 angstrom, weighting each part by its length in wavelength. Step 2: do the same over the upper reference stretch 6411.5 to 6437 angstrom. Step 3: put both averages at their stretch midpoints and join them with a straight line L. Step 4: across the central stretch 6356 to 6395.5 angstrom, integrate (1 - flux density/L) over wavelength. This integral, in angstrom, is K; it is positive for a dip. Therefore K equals 2.39 angstrom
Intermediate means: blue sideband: 15.7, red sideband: 14.9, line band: 14.5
